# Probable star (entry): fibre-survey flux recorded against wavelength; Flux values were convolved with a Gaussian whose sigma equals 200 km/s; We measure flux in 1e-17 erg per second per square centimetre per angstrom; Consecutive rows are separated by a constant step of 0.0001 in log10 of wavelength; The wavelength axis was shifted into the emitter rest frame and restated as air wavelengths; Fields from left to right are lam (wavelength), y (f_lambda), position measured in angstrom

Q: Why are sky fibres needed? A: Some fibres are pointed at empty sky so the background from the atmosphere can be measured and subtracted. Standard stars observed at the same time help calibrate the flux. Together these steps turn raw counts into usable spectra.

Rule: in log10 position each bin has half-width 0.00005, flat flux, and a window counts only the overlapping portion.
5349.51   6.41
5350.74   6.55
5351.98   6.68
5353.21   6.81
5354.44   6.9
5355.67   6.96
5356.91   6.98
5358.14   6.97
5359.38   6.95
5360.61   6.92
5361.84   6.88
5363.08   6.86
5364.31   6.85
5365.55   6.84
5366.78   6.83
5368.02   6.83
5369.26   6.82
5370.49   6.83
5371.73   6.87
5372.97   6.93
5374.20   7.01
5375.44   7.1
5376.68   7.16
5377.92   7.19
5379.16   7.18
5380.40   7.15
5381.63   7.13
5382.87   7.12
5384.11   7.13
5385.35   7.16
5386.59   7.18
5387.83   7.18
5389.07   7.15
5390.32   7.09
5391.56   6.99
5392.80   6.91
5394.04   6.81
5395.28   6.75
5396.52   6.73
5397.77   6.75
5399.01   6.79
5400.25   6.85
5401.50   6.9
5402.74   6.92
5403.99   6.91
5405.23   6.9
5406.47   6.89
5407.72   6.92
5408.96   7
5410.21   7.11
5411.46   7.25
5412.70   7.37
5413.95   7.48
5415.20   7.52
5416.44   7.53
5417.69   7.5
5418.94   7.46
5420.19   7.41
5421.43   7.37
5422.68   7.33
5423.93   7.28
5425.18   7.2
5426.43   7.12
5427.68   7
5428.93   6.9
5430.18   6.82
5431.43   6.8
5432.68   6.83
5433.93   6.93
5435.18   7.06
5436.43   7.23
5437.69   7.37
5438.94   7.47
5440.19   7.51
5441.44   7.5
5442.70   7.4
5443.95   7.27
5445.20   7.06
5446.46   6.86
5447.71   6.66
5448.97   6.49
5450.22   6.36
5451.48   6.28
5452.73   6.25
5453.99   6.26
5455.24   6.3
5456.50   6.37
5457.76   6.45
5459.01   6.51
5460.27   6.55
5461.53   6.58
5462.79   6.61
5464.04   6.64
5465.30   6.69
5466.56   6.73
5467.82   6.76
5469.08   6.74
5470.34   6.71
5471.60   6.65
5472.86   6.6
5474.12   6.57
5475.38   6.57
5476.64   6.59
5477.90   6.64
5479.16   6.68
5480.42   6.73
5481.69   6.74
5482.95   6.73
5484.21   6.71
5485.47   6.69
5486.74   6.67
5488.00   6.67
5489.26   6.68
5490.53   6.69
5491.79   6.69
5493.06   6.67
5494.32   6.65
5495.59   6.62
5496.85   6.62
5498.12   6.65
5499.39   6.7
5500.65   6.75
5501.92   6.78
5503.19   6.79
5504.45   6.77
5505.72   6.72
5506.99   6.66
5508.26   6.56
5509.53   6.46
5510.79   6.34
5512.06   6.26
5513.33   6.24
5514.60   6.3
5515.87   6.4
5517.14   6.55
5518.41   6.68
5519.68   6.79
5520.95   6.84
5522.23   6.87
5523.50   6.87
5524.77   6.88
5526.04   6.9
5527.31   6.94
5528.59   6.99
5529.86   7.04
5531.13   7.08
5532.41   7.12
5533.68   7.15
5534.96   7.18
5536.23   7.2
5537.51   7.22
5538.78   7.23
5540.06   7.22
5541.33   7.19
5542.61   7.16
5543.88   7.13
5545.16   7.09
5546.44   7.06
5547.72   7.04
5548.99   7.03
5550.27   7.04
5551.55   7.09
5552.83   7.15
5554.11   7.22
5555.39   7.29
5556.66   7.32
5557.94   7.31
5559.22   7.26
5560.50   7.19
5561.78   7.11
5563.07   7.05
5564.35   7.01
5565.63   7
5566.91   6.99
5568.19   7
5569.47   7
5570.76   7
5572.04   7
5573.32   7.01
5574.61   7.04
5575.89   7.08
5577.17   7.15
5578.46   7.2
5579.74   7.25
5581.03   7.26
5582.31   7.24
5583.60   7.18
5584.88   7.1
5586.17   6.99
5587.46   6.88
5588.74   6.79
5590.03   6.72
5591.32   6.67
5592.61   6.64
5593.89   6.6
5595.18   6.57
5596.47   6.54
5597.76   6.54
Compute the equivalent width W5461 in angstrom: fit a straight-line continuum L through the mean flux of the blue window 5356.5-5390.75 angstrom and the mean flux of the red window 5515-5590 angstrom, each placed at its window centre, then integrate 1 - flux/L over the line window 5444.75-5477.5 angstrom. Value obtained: 2.1 angstrom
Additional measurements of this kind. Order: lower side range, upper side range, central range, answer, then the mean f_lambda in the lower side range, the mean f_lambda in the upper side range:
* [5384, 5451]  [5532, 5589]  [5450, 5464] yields 1.3 angstrom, 7.08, 7.12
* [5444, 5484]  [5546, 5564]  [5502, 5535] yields 0.9 angstrom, 6.6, 7.15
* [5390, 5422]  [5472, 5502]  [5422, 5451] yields -0.6 angstrom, 7.08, 6.67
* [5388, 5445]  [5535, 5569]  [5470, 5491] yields 1.4 angstrom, 7.12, 7.14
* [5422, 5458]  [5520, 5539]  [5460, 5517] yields 2.8 angstrom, 6.91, 7.02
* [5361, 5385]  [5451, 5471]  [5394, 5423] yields -1.3 angstrom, 6.99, 6.53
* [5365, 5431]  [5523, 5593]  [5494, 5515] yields 1.5 angstrom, 7.07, 7.07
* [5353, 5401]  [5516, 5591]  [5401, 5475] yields 0.6 angstrom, 6.96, 7.05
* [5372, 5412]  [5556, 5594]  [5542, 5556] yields -0.2 angstrom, 7.01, 7.04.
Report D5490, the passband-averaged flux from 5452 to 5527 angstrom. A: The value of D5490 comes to 6.62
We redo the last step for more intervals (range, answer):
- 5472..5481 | 6.63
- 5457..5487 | 6.65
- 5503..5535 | 6.74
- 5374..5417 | 7.06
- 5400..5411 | 6.94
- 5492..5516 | 6.58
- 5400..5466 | 6.97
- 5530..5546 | 7.16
